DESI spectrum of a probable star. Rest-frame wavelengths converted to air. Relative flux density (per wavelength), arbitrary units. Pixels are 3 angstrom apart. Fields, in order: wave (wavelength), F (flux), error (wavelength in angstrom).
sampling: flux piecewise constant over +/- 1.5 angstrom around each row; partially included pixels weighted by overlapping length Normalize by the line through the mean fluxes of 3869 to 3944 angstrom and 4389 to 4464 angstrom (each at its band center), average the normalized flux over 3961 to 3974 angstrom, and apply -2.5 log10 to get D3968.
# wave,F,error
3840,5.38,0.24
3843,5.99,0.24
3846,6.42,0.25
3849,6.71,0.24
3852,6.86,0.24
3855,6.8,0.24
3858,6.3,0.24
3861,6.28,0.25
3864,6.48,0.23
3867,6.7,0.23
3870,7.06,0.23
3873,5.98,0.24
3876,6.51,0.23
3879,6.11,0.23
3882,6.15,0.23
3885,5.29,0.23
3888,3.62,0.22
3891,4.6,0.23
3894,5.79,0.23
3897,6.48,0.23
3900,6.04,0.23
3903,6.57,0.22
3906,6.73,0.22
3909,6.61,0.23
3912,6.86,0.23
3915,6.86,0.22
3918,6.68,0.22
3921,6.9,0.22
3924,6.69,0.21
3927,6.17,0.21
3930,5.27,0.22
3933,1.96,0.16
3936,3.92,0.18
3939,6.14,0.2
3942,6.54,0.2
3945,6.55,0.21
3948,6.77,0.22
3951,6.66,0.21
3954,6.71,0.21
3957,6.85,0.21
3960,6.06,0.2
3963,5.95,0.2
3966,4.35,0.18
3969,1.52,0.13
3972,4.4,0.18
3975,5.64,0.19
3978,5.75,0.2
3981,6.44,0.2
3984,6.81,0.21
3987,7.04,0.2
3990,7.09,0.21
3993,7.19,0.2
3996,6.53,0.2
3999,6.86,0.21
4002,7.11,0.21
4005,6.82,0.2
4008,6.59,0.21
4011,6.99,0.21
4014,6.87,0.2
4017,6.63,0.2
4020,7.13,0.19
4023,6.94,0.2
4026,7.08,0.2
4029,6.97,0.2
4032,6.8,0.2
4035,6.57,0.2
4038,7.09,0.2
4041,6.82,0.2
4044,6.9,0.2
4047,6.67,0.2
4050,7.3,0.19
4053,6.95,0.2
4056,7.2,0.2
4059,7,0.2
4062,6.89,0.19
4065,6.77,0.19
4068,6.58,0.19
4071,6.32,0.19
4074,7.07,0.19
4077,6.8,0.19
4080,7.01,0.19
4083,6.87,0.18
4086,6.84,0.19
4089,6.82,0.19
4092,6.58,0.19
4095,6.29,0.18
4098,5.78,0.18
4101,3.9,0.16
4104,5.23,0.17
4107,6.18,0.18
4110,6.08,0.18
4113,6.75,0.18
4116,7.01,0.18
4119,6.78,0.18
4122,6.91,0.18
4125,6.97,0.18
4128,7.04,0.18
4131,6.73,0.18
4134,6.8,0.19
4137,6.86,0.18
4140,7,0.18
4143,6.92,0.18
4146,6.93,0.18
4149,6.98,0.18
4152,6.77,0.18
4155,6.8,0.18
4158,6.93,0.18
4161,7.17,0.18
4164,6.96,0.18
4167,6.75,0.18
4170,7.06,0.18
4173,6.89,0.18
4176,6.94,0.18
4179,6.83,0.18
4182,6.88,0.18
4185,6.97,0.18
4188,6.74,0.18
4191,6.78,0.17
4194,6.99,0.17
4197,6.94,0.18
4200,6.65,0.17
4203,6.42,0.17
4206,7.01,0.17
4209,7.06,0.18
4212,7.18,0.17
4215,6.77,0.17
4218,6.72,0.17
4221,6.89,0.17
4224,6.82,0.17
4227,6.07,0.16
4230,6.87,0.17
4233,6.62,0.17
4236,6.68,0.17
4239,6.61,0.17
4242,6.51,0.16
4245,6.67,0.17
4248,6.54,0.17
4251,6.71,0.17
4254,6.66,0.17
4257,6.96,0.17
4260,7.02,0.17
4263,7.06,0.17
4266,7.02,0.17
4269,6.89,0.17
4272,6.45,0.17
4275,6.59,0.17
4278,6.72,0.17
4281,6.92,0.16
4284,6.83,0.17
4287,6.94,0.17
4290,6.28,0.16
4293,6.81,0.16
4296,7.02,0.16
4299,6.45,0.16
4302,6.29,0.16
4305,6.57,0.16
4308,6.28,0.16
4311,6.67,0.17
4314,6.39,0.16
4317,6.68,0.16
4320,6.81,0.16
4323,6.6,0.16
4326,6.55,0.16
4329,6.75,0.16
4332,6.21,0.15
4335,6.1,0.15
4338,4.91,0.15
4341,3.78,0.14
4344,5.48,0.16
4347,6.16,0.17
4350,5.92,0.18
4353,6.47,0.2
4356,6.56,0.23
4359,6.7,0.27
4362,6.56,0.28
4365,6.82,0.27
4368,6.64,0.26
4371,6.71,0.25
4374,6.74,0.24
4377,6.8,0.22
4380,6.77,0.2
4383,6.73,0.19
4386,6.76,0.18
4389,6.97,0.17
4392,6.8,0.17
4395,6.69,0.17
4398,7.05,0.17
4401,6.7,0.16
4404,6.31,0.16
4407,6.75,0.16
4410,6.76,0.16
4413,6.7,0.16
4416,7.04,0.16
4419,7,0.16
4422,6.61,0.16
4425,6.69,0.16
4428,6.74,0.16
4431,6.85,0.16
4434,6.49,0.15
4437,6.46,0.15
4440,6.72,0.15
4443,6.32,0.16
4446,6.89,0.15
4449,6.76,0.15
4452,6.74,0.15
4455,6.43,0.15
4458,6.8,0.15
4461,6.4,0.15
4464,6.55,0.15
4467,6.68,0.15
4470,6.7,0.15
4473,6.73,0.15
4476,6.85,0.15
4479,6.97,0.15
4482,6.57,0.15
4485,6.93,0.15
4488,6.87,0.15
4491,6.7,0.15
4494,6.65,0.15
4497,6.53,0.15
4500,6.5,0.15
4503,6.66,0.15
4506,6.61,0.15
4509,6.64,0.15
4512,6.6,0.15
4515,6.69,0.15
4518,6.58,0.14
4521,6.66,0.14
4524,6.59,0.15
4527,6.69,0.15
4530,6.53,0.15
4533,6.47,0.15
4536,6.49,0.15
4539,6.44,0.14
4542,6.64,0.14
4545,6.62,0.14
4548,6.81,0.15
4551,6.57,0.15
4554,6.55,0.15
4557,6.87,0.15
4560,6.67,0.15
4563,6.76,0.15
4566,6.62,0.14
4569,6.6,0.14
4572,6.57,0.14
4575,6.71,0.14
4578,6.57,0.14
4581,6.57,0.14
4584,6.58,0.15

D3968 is 0.39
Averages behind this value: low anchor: 5.9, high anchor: 6.7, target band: 4.19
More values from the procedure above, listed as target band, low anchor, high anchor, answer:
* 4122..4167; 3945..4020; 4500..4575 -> -0.09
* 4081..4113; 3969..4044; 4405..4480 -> 0.08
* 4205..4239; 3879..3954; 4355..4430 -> -0.05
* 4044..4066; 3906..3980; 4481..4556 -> -0.17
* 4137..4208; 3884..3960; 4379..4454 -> -0.09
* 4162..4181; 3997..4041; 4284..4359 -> -0.05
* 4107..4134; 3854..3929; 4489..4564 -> -0.06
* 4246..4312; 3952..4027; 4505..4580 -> -0.04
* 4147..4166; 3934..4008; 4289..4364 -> -0.13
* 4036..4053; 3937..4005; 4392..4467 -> -0.12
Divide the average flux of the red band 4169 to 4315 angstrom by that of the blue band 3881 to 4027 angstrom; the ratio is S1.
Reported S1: 1.11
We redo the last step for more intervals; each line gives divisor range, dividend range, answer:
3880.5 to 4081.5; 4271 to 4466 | 1.04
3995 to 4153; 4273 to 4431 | 0.97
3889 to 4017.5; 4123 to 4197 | 1.13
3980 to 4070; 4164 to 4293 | 0.99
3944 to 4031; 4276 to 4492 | 1.03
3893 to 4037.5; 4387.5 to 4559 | 1.07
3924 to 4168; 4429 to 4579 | 1.03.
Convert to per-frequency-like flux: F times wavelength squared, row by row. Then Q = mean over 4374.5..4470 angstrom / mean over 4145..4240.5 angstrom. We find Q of 1.09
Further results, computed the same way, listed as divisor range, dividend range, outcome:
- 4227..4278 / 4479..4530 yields 1.11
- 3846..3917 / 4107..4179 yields 1.25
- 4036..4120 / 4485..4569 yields 1.24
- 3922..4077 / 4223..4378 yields 1.18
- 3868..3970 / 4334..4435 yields 1.39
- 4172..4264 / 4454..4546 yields 1.11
